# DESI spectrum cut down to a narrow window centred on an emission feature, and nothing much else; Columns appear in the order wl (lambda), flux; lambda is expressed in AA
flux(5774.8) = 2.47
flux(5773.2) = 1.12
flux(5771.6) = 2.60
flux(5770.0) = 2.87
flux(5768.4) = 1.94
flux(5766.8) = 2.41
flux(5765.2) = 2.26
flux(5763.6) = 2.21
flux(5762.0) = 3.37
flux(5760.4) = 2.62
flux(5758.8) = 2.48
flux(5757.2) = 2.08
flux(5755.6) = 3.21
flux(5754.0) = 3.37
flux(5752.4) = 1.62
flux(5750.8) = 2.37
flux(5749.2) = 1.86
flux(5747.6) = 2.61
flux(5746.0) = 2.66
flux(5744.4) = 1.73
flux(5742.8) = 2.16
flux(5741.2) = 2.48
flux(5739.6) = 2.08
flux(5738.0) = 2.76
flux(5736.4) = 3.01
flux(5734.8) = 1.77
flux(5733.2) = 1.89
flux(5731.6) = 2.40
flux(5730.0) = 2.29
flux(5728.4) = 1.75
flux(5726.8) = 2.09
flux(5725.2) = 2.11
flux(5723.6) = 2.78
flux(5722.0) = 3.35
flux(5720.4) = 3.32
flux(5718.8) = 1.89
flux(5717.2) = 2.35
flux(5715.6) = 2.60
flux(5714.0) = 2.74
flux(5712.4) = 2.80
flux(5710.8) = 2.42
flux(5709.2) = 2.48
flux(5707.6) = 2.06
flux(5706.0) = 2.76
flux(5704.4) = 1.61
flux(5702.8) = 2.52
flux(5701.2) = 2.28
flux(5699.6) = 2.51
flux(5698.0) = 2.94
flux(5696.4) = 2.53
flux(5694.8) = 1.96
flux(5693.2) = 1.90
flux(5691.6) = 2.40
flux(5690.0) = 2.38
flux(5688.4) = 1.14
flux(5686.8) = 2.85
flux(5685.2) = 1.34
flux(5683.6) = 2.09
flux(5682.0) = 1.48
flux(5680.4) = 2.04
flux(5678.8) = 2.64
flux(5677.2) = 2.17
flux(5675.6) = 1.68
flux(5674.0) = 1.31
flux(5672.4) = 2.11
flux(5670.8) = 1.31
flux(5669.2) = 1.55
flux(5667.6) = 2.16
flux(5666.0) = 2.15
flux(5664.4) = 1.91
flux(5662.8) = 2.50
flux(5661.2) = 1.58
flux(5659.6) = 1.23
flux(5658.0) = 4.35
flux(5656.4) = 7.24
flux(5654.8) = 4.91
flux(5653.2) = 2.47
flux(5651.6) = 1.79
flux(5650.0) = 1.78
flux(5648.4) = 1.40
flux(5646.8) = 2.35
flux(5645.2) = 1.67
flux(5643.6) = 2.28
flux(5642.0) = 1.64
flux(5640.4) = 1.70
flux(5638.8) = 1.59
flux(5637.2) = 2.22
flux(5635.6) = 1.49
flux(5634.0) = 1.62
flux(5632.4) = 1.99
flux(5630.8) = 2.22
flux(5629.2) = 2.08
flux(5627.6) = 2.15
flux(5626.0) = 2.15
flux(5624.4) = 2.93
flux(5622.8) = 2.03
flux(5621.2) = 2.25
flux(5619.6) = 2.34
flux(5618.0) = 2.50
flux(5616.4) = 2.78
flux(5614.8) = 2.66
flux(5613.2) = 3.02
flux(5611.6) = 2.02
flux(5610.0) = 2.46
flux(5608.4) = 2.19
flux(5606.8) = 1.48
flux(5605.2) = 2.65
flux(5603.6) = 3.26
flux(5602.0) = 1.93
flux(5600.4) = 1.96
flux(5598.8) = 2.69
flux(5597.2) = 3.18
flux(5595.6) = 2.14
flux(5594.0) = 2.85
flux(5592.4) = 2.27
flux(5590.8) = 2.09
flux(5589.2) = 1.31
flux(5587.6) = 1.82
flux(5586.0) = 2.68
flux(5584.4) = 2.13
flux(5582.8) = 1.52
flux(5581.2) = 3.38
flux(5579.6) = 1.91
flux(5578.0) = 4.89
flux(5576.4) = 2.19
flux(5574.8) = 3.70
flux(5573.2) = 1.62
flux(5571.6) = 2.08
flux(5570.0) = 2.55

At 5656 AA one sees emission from H-beta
